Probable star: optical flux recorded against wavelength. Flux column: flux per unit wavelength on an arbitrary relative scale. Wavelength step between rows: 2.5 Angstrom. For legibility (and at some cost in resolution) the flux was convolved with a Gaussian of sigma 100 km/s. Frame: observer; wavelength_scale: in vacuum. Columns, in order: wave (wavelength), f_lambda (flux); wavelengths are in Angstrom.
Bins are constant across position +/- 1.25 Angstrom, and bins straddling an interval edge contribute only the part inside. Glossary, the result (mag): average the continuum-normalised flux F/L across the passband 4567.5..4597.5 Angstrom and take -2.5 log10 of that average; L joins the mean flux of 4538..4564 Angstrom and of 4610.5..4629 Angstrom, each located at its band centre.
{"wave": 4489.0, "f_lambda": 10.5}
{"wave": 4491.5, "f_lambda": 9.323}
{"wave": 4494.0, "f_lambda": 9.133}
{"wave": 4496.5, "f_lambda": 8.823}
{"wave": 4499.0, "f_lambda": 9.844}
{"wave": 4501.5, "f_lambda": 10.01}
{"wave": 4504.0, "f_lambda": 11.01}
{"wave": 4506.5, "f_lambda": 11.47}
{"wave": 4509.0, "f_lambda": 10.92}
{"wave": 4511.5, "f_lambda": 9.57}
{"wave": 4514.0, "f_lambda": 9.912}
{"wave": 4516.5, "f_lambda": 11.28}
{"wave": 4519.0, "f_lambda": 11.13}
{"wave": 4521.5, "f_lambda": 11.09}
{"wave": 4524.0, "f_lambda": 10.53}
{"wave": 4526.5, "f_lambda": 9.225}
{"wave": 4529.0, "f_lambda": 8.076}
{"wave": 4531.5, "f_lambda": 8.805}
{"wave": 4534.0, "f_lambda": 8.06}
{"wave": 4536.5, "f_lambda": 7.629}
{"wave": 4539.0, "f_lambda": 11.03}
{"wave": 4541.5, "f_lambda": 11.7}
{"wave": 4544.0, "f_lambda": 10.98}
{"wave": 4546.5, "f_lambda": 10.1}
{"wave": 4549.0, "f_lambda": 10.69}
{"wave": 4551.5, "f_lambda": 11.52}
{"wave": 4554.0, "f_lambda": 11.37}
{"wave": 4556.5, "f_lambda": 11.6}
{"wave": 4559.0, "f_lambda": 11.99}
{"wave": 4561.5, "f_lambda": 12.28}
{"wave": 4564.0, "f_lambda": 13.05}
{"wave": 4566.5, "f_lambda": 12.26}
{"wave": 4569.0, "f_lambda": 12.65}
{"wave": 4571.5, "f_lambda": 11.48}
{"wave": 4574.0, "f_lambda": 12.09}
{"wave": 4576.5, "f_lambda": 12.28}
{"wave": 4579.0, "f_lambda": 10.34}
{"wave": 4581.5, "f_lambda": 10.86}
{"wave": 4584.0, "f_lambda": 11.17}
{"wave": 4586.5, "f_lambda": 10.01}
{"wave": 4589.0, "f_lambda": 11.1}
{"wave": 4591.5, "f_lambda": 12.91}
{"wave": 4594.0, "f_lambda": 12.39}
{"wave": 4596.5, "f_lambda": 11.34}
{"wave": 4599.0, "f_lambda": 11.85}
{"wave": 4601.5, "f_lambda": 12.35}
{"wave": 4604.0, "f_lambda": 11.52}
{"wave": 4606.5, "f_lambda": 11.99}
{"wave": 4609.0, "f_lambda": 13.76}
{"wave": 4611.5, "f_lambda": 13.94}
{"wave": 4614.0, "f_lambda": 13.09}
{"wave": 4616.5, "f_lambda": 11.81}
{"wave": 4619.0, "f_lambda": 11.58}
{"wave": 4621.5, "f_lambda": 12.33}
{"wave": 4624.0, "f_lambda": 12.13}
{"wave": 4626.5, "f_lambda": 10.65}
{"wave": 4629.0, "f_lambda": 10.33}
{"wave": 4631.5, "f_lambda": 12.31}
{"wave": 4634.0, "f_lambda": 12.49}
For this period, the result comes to 0.01 mag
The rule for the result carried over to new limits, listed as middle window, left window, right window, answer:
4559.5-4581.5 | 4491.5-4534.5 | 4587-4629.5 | -0.072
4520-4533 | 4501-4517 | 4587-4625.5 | 0.142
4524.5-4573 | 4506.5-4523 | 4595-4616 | 0.061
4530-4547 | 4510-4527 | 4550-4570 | 0.159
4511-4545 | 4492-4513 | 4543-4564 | 0.085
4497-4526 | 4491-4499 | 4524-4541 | -0.155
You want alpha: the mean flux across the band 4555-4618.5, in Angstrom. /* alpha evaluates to 12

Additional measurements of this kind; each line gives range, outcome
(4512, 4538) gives 9.59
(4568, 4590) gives 11.3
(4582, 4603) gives 11.6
